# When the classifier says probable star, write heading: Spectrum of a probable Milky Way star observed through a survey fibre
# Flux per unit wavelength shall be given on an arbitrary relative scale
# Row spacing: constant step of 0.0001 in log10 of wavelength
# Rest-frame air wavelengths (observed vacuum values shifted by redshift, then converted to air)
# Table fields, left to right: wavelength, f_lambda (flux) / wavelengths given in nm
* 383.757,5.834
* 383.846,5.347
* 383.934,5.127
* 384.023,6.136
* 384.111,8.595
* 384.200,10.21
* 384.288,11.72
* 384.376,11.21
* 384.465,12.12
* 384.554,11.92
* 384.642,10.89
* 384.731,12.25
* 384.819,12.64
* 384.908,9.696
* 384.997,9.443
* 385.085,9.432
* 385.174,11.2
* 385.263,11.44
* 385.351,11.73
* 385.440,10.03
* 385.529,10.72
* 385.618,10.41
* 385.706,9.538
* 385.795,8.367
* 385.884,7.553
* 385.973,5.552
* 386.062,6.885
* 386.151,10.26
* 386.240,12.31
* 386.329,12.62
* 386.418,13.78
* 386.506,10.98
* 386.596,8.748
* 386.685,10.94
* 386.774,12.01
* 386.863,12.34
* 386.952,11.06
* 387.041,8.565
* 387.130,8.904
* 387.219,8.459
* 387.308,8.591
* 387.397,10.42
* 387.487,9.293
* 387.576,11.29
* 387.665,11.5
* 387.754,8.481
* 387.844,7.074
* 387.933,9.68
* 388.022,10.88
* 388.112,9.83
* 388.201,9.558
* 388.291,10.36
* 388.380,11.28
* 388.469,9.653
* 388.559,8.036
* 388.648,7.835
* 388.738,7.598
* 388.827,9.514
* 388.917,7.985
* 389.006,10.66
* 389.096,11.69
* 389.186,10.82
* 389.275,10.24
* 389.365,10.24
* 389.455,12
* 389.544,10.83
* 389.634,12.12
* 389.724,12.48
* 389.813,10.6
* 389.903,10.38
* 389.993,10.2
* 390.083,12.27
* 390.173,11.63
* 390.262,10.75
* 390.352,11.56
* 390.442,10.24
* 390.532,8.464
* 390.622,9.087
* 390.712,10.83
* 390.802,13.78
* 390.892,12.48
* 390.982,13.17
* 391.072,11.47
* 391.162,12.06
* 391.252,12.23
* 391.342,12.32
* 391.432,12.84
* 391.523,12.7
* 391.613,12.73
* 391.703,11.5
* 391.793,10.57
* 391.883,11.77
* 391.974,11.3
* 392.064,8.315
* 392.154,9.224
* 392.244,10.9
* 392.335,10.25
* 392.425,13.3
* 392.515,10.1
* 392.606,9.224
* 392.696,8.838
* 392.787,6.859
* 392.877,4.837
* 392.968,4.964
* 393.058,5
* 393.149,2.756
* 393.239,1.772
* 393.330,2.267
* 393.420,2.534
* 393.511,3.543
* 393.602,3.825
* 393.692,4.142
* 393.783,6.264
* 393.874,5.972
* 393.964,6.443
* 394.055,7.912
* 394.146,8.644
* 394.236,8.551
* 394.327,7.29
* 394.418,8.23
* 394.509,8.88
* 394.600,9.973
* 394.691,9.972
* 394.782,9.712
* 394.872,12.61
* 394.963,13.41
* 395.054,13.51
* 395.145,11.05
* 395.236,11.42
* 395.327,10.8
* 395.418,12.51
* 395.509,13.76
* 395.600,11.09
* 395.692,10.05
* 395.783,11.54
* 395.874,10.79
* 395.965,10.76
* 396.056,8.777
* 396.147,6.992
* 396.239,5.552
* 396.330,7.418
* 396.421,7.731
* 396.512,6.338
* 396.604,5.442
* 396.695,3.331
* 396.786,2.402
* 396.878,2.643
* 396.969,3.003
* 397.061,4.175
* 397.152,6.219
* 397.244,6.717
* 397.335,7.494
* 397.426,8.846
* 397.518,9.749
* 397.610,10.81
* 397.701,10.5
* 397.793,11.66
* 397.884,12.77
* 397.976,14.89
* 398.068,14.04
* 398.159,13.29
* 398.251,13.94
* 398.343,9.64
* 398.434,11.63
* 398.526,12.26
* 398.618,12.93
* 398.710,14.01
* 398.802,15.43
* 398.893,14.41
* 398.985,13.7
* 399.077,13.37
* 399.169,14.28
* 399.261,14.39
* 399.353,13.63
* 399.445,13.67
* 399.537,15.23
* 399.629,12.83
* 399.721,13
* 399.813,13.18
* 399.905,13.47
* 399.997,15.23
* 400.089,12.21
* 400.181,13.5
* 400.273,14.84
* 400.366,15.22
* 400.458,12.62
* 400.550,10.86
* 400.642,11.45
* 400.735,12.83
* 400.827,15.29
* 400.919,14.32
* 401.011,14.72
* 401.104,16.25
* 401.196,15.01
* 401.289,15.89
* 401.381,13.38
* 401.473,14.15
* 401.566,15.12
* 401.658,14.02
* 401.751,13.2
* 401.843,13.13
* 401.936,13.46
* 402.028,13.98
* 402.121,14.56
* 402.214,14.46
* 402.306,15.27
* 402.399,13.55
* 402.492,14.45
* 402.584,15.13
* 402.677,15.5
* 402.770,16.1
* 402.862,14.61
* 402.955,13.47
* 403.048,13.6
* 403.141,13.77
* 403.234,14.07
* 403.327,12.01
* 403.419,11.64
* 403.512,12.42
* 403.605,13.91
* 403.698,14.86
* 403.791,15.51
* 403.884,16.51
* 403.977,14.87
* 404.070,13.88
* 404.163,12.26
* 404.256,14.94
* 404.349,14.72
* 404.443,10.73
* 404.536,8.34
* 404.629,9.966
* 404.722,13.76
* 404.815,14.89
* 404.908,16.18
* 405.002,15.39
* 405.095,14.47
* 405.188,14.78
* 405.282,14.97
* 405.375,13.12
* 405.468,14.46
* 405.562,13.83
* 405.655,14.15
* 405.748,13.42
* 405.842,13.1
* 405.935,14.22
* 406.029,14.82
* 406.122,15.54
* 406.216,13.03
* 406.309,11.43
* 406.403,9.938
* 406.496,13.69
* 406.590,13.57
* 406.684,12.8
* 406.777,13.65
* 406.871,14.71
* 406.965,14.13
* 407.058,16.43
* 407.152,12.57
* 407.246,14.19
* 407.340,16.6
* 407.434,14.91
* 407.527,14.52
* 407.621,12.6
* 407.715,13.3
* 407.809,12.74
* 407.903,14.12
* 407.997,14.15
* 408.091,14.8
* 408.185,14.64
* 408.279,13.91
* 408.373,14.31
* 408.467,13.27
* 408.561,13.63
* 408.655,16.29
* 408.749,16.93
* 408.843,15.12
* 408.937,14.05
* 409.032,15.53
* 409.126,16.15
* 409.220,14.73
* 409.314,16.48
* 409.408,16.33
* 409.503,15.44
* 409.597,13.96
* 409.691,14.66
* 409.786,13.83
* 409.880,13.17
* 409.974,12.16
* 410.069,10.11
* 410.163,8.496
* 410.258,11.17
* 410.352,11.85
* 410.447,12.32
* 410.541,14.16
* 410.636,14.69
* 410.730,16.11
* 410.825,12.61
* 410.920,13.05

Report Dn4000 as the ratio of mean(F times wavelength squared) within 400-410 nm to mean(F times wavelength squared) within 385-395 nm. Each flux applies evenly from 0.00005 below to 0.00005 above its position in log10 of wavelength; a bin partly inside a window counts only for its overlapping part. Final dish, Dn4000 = 1.6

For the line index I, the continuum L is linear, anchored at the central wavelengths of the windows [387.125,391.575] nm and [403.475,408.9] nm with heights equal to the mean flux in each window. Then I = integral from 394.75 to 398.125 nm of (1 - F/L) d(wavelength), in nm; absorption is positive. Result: 0.78 nm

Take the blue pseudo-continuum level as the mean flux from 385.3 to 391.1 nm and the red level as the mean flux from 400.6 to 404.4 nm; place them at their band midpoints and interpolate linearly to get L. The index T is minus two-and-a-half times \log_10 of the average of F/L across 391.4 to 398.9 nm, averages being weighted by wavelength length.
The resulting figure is 0.33 mag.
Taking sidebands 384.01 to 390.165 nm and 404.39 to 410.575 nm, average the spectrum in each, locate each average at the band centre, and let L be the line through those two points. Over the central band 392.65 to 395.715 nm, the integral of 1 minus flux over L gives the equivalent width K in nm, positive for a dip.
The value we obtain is 0.96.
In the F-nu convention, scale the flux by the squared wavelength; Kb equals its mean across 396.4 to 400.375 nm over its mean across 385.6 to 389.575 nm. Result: 1.2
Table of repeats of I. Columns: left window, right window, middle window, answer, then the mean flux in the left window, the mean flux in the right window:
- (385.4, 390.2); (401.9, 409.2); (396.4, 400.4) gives 0.45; 10.1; 14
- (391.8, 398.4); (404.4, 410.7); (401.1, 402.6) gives -0.39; 8.51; 13.8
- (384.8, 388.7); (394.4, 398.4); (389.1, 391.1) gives -0.29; 9.96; 9.43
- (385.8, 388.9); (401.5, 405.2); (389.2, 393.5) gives 0.34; 9.72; 13.9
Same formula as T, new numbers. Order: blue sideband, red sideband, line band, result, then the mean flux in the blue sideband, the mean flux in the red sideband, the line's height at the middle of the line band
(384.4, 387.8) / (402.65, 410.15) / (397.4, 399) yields 0.002 mag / 10.3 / 14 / 12.5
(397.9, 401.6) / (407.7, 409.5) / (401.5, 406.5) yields 0.031 mag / 13.7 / 14.8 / 14.3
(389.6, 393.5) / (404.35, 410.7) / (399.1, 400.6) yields -0.150 mag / 9.76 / 13.8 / 11.9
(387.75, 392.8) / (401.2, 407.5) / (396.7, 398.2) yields 0.401 mag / 10.6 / 14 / 12.3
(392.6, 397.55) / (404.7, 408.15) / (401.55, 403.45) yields -0.193 mag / 7.52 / 14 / 11.8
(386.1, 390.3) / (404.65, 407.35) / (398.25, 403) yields -0.082 mag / 10.4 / 14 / 12.9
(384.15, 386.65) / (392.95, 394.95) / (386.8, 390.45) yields -0.140 mag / 10.5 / 6.56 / 9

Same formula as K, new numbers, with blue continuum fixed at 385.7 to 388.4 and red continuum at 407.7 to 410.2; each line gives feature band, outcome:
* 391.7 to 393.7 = 0.67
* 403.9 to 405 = 0.00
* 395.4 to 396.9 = 0.46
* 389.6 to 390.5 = -0.06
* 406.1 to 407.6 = 0.00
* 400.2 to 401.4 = -0.14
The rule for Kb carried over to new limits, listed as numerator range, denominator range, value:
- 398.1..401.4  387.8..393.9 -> 1.52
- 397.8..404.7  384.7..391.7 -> 1.39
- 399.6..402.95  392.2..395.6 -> 1.78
